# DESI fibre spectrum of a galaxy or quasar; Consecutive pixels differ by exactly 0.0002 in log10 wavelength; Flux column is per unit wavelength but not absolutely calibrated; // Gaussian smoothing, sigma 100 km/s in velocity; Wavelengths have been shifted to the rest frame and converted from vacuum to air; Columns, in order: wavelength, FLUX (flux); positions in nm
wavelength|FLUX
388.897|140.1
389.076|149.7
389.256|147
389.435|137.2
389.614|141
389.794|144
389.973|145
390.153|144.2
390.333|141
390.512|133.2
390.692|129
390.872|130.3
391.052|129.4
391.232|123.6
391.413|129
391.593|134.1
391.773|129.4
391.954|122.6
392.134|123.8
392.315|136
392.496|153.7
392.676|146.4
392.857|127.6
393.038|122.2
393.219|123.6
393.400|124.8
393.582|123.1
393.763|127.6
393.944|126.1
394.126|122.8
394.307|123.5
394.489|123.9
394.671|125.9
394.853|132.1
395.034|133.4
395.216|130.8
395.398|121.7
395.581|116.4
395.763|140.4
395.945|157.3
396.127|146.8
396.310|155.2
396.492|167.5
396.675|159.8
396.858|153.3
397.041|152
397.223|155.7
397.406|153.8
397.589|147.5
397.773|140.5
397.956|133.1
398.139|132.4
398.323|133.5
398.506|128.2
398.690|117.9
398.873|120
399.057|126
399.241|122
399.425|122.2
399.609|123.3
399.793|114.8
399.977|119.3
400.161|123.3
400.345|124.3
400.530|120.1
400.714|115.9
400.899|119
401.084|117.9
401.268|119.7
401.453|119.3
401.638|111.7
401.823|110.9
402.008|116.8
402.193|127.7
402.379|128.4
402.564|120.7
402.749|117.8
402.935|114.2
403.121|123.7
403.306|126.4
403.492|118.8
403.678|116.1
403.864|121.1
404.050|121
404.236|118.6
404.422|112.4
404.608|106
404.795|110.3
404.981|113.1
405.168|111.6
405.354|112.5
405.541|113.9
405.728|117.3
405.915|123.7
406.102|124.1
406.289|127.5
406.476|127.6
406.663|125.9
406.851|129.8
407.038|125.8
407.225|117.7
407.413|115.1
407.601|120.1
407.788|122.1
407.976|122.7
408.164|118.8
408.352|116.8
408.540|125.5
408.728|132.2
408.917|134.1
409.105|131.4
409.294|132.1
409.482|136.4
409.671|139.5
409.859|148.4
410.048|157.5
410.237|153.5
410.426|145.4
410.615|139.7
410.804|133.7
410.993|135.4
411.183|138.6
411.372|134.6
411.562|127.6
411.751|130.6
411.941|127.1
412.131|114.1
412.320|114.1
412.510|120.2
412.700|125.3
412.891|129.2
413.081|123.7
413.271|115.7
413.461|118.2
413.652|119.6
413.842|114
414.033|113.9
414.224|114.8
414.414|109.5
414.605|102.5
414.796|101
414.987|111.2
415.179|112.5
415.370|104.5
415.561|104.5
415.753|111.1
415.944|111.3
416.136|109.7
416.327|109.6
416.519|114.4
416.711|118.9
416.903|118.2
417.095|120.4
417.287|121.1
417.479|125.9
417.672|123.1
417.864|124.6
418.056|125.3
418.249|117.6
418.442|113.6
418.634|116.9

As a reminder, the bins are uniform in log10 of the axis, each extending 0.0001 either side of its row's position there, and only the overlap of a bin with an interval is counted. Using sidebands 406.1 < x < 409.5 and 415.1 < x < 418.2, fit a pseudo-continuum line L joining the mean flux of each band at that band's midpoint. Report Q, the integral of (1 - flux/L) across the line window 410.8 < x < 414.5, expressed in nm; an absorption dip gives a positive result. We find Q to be -0.08 nm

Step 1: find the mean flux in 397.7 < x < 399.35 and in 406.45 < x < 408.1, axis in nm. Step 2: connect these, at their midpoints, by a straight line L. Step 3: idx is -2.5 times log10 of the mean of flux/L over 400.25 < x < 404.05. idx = 0.06 mag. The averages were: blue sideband 128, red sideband 123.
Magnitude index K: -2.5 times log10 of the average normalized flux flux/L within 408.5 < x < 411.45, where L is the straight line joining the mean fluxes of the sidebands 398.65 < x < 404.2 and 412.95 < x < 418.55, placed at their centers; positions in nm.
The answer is -0.186 mag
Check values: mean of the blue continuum 120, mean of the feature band 139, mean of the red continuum 115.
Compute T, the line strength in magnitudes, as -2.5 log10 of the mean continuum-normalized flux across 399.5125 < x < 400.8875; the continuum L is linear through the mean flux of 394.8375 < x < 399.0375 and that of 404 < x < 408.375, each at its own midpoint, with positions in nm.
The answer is 0.11 mag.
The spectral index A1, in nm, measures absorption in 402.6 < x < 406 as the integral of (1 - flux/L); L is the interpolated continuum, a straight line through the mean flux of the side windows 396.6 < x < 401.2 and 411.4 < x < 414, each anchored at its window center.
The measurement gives 0.28 nm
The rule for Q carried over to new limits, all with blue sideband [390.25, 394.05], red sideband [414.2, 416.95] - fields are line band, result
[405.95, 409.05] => -0.19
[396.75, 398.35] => -0.25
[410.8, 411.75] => -0.17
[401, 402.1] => 0.05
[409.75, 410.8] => -0.30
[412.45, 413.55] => -0.10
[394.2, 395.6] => 0.02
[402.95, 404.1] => 0.00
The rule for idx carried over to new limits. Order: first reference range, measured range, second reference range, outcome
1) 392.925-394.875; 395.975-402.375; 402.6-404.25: -0.08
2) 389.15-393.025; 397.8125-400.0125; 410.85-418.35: 0.04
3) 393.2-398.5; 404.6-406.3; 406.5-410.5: 0.14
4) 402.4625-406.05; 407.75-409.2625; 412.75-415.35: -0.09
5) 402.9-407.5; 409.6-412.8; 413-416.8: -0.17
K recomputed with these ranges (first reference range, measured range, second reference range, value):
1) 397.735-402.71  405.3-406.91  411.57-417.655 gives -0.03 mag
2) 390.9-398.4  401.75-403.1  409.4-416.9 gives 0.09 mag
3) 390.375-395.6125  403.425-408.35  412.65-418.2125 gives 0.02 mag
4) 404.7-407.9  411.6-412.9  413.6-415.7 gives -0.09 mag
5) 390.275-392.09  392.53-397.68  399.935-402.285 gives -0.10 mag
